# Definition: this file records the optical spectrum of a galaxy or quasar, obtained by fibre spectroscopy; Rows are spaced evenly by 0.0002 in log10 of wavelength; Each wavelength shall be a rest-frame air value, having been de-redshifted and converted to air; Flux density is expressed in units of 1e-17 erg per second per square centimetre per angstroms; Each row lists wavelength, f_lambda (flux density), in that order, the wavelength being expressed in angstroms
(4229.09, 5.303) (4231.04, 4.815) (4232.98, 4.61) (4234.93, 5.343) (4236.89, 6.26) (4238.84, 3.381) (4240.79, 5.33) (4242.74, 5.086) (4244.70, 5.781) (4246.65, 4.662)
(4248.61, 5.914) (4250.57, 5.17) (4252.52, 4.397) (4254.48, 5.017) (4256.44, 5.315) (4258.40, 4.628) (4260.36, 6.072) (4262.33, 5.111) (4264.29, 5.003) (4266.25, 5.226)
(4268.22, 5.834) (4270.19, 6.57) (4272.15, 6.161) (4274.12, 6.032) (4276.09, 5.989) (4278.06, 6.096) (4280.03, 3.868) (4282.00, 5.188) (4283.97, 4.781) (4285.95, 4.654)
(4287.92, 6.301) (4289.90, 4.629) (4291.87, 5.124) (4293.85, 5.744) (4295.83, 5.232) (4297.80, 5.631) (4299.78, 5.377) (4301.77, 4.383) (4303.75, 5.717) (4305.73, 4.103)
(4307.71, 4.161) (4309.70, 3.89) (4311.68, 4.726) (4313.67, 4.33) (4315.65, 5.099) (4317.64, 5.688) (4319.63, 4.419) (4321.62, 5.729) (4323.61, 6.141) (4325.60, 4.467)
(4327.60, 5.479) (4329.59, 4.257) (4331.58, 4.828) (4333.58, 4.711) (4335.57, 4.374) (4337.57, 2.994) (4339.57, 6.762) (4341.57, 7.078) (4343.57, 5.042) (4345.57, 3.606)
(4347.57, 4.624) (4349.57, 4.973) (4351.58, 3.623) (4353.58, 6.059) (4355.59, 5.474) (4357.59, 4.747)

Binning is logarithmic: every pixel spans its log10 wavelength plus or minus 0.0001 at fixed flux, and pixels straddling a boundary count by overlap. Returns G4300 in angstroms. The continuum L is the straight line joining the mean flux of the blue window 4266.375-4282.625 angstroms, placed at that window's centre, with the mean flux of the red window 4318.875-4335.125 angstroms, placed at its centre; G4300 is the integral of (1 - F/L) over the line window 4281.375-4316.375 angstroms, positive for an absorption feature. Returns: 2.8 angstroms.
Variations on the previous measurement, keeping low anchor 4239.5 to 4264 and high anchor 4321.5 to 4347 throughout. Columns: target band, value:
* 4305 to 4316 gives 1.53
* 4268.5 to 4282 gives -1.62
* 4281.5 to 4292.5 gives -0.01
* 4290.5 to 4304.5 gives -0.57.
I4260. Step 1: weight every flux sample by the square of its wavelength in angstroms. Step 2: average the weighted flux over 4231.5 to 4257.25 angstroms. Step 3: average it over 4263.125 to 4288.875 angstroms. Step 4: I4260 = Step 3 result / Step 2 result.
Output 1.10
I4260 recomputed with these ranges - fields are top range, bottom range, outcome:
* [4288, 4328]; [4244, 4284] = 0.95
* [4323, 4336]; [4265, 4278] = 0.84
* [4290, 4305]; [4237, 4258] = 1.07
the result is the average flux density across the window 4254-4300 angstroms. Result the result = 5.4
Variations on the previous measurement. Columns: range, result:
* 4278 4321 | 4.94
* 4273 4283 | 5.44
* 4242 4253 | 5.21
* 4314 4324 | 5.3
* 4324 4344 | 5.03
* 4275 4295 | 5.24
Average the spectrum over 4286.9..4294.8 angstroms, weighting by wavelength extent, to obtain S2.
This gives 5.45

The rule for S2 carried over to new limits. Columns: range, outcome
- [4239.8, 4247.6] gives 5.22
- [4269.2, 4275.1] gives 6.26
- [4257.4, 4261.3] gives 5.35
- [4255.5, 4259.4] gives 4.98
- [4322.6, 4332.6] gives 5.03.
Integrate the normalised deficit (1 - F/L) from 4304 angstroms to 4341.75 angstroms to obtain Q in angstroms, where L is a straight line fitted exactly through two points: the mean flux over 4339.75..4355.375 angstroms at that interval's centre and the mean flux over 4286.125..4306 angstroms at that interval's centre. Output 2.2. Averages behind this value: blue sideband 5.24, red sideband 5.12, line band 4.88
